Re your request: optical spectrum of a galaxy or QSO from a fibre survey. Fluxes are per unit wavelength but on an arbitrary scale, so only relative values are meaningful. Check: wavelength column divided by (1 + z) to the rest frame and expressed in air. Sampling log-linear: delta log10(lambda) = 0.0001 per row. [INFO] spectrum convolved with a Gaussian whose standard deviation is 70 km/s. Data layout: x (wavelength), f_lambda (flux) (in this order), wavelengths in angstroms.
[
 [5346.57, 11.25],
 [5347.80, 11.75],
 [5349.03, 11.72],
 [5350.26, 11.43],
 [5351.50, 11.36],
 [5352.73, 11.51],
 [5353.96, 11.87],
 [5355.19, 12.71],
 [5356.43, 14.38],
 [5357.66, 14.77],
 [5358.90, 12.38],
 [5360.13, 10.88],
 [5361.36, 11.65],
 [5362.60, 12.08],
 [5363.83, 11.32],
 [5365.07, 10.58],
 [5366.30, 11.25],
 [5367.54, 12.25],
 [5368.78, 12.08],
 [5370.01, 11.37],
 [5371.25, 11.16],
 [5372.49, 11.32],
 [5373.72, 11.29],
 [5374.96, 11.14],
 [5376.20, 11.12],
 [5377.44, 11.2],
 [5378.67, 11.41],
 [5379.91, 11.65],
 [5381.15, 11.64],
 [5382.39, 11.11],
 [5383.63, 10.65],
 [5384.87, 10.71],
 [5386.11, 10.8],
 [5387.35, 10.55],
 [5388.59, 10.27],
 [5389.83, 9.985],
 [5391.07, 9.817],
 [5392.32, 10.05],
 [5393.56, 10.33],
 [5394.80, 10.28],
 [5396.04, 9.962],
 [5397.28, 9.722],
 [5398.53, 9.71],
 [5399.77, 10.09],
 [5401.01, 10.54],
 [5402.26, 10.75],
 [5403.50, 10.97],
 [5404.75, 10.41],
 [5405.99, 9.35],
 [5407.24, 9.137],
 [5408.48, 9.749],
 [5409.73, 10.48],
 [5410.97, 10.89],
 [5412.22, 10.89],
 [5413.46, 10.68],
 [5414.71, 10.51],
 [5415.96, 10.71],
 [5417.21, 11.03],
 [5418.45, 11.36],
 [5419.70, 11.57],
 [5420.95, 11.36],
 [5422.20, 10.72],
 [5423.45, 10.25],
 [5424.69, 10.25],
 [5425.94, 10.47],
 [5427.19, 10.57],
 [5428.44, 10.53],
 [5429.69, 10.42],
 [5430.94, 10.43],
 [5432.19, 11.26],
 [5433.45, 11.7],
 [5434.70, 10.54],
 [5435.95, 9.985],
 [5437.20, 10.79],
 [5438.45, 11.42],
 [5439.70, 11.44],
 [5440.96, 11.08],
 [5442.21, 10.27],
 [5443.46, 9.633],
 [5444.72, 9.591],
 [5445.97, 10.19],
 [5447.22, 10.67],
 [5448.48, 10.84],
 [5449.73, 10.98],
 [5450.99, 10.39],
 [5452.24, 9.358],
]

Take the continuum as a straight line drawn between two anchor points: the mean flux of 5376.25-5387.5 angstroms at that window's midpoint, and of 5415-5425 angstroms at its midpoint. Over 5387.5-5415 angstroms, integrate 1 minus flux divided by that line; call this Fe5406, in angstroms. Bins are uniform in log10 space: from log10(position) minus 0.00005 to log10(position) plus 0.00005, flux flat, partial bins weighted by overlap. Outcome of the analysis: 2.0 angstroms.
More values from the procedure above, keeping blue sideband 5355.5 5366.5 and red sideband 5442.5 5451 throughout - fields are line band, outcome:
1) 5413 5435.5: 0.04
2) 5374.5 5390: 1.01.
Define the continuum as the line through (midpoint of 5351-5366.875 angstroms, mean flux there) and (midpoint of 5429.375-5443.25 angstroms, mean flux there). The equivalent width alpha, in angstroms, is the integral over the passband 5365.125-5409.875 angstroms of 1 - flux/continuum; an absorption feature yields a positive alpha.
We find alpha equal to 3.6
